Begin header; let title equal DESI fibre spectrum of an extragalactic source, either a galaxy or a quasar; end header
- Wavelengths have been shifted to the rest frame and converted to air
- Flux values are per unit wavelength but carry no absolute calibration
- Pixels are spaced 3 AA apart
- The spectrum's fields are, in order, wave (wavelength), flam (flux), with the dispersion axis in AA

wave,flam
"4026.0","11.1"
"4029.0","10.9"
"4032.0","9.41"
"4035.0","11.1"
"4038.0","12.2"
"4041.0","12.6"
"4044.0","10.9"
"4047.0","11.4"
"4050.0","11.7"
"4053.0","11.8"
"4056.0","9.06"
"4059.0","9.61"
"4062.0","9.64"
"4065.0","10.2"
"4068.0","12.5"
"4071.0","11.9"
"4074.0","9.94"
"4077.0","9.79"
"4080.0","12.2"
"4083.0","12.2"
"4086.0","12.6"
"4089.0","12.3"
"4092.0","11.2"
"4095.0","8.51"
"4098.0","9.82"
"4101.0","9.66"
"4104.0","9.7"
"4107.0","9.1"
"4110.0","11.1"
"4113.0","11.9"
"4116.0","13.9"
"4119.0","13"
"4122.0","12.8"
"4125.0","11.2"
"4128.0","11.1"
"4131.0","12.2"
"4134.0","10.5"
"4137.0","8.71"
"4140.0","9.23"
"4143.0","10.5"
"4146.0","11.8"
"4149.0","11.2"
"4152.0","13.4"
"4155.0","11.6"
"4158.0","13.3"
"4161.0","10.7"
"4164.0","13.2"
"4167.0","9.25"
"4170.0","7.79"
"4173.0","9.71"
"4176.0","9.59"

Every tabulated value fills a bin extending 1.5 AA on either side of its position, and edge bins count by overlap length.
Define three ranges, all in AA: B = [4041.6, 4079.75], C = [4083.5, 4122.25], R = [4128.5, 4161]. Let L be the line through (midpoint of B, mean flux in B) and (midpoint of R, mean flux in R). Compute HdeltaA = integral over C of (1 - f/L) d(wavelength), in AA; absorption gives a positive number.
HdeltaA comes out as -0.6 AA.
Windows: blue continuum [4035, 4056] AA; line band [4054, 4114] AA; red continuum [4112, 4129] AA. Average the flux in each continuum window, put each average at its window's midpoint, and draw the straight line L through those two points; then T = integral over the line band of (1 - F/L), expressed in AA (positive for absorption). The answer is 6.6 AA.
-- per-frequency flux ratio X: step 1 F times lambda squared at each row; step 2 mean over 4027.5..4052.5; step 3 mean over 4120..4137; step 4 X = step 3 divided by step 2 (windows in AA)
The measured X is 1.0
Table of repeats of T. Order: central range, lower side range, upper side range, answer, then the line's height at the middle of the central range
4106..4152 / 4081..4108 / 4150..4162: 0.9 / 11.5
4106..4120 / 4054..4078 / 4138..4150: -1.8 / 10.5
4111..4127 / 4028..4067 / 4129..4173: -2.3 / 10.9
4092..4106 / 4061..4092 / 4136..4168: 2.1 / 11.3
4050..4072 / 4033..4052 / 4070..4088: 1.5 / 11.5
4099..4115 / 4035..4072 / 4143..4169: 1.4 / 11.4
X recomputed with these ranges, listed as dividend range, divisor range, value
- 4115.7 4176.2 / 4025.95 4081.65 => 1.07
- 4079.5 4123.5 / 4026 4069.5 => 1.06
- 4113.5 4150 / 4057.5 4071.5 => 1.10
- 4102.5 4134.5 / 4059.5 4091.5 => 1.04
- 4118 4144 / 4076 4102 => 1.02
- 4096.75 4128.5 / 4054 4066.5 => 1.19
